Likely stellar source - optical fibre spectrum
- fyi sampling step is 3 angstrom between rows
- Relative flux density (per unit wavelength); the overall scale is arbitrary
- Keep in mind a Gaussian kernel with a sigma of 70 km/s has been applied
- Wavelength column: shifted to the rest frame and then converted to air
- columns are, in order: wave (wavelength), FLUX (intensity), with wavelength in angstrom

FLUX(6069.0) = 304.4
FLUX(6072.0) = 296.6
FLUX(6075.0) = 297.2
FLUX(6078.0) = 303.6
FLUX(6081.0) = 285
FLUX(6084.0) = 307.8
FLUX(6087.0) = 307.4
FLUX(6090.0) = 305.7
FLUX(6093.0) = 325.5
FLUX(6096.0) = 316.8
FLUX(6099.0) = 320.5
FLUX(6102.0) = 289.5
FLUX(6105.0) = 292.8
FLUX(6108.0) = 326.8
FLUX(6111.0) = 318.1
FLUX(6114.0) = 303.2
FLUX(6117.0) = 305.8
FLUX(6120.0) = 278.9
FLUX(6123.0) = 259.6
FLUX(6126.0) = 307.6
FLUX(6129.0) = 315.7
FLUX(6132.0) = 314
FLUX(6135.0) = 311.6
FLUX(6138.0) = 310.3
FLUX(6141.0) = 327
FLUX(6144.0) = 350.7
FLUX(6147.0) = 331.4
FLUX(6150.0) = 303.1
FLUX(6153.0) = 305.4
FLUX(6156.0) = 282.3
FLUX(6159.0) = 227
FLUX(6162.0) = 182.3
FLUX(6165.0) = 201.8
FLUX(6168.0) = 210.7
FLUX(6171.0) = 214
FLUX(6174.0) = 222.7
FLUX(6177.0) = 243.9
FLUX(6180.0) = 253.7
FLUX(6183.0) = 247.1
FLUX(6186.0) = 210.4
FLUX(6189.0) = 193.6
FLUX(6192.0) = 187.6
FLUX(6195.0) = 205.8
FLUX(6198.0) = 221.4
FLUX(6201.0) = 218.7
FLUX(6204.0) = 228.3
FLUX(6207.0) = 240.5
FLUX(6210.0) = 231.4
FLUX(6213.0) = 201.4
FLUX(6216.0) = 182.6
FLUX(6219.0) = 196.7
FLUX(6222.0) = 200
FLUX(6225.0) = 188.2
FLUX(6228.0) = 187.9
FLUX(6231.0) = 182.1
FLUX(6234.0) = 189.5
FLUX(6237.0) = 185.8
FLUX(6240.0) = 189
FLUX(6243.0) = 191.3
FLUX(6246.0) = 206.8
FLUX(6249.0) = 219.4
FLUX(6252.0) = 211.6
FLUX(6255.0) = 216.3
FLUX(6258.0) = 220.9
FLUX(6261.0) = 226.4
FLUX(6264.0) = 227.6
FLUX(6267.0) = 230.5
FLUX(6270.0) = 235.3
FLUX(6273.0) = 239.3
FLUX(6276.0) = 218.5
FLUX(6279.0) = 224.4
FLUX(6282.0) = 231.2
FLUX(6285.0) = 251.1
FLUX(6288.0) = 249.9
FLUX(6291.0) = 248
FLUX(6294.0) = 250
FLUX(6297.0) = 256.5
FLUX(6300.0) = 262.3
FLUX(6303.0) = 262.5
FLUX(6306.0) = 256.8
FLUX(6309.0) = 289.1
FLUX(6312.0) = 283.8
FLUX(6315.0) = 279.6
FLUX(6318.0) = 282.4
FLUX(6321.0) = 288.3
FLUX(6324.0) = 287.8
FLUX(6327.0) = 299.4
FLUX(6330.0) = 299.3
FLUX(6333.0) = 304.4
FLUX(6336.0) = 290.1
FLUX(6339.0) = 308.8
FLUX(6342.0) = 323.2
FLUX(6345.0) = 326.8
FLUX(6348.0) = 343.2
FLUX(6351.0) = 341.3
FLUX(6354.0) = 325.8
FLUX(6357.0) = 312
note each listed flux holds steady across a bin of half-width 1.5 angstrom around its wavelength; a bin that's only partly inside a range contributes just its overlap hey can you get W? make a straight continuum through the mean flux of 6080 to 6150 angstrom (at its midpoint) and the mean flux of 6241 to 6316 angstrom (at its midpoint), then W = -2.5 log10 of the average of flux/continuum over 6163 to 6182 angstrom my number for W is 0.26 mag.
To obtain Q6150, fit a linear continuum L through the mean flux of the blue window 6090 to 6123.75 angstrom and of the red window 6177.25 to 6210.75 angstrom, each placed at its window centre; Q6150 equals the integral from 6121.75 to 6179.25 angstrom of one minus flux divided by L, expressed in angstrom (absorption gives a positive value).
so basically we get -2.2 angstrom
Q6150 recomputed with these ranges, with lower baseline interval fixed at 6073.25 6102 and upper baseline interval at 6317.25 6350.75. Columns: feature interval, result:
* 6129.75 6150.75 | -1.0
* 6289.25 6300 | 1.9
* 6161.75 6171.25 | 3.2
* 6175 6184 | 1.8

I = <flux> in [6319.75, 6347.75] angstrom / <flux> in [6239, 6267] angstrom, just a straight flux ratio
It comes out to 1.4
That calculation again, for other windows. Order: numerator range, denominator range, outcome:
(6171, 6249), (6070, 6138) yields 0.69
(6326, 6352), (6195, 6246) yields 1.56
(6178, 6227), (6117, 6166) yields 0.74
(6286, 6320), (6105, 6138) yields 0.87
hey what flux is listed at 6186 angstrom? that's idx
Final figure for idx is 210.4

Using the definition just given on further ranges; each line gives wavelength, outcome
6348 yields 343.2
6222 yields 200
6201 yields 218.7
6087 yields 307.4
